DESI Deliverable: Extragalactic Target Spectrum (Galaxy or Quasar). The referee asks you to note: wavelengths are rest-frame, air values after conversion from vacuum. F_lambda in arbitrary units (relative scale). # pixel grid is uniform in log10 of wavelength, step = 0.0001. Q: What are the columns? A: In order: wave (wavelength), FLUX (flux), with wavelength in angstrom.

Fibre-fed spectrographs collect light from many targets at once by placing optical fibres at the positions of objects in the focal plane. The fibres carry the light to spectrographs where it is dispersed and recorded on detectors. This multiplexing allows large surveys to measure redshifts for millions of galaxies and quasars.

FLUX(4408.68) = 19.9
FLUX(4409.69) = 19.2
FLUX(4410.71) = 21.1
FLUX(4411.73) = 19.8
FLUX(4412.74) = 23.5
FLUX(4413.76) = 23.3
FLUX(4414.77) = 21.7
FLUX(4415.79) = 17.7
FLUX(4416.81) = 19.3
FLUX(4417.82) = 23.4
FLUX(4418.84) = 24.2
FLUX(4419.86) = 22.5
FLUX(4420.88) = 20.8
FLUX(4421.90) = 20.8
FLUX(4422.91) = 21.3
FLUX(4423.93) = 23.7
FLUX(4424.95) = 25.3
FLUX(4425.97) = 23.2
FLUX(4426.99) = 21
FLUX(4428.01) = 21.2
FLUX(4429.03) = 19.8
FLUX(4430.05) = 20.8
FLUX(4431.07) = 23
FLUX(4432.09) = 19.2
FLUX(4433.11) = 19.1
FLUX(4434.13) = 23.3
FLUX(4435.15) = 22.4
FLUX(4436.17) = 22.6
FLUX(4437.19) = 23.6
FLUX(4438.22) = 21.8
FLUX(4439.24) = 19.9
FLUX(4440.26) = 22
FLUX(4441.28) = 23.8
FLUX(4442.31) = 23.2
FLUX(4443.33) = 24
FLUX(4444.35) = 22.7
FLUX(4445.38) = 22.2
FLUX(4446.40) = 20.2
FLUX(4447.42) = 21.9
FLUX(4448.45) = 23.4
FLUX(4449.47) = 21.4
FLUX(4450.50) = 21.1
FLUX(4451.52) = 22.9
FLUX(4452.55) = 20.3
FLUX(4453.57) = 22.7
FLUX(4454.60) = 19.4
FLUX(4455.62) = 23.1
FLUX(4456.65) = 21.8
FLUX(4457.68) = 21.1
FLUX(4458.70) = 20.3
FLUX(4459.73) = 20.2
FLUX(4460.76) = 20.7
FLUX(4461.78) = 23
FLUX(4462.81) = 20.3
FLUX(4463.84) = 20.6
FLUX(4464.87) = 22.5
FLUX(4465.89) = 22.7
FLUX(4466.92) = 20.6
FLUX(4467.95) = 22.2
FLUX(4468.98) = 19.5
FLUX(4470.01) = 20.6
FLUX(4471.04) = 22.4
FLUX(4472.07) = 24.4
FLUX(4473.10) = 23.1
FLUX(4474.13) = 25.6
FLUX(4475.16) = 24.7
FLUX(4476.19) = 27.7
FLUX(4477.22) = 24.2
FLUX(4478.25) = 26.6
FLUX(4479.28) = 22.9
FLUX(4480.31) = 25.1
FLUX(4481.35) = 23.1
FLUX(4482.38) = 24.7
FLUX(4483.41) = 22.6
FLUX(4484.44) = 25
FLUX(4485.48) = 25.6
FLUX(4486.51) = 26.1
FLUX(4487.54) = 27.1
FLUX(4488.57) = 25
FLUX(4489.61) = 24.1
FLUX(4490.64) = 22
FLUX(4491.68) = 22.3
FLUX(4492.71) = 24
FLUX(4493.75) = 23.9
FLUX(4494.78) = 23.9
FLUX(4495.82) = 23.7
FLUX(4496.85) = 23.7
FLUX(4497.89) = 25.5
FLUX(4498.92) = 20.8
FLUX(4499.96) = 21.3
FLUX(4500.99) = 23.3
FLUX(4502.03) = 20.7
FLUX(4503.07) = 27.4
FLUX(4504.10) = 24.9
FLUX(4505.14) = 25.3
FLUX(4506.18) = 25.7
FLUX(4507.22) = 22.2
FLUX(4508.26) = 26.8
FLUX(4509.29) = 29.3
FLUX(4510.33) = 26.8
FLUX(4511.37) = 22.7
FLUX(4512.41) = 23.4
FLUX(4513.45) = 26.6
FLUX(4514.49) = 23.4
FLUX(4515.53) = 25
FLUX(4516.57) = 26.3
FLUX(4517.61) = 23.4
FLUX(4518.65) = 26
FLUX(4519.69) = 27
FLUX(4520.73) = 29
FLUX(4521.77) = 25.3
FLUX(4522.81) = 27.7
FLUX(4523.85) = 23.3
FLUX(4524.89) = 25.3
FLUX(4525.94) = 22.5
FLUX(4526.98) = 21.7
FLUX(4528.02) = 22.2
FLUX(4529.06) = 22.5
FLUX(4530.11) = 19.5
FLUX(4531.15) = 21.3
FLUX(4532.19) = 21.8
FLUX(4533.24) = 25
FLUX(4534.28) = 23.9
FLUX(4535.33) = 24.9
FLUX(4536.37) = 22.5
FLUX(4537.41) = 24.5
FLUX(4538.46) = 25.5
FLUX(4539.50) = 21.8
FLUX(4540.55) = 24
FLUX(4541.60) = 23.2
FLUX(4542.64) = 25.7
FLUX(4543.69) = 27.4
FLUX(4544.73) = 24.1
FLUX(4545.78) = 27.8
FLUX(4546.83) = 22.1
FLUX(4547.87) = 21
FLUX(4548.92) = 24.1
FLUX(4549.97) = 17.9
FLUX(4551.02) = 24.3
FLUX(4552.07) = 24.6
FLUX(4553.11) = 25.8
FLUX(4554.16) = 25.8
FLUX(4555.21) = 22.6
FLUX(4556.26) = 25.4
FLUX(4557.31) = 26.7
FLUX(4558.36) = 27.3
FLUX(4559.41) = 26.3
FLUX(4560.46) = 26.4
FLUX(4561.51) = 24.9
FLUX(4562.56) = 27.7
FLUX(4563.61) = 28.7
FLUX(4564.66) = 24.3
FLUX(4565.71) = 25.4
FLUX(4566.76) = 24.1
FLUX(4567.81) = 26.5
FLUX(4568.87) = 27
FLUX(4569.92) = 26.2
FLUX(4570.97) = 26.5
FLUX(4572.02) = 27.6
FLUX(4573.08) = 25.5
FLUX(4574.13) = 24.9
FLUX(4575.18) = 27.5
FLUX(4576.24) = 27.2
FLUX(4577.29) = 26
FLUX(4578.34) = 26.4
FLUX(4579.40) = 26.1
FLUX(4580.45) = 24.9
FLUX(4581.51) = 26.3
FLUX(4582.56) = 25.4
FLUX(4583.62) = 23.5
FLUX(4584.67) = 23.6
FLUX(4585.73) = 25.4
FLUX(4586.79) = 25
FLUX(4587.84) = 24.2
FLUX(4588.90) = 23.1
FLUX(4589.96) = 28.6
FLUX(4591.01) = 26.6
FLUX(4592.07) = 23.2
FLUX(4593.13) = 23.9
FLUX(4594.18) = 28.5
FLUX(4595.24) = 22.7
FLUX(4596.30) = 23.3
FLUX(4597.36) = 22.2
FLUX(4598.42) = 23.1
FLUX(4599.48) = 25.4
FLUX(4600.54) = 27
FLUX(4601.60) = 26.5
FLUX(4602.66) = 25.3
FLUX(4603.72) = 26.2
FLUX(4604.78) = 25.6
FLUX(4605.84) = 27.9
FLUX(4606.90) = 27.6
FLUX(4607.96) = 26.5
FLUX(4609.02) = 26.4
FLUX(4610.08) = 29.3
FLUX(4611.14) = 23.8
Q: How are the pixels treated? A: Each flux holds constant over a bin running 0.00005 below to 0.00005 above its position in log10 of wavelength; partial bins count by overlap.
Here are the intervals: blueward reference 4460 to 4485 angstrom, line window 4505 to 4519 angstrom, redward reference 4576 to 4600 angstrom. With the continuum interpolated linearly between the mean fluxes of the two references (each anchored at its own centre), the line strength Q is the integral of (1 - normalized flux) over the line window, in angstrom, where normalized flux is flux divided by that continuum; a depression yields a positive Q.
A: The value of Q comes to -0.87 angstrom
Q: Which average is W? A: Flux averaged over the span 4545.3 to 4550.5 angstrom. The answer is 22.5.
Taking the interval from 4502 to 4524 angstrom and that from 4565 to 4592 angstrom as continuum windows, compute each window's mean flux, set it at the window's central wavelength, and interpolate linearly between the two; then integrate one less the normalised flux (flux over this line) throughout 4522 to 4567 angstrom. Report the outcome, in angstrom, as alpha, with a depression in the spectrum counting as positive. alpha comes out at 2.3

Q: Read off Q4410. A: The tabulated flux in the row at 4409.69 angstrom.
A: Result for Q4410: 19.2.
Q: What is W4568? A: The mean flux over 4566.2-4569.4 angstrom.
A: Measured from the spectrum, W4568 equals 25.8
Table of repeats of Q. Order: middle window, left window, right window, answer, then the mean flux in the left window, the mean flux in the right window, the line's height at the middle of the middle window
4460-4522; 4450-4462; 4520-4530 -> -3.3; 21.4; 24.2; 22.8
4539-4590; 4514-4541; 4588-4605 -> -1.3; 24.1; 25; 24.6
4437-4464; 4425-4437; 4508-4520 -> 0.9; 21.6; 25.5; 22.5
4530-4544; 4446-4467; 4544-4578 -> 0.5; 21.5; 25.4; 24.5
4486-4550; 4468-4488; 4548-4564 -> 1.2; 24.2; 25.1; 24.7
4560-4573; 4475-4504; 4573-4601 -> -0.7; 24.2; 25.2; 25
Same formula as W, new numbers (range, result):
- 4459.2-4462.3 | 21.3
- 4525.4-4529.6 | 22.2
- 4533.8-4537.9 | 24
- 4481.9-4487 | 24.8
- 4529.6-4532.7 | 20.9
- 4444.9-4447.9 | 21.5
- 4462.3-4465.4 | 21.2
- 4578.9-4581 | 25.5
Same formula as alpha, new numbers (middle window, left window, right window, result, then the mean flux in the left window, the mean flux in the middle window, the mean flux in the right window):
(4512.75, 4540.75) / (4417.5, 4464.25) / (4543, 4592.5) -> 0.1 angstrom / 21.8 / 24.1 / 25.4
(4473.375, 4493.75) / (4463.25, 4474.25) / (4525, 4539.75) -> -2.2 angstrom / 22.1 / 24.6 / 22.9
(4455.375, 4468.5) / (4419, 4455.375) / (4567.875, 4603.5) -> 0.6 angstrom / 21.9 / 21.4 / 25.4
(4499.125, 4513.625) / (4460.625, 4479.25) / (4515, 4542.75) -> -0.6 angstrom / 22.9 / 24.6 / 24.1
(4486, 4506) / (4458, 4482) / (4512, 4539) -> -0.5 angstrom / 22.7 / 24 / 24.2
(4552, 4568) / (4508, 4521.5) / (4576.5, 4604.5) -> -0.3 angstrom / 25.8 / 25.8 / 25.1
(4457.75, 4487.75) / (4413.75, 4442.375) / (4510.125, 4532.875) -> -0.3 angstrom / 21.8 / 23.2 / 24.2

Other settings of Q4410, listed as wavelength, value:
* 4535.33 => 24.9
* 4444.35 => 22.7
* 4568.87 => 27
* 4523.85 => 23.3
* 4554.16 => 25.8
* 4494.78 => 23.9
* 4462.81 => 20.3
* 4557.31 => 26.7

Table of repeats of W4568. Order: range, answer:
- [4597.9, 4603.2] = 25.5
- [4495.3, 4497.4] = 23.7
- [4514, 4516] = 24.2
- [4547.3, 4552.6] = 22.4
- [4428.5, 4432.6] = 20.7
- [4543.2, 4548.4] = 24.5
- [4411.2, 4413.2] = 21.6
